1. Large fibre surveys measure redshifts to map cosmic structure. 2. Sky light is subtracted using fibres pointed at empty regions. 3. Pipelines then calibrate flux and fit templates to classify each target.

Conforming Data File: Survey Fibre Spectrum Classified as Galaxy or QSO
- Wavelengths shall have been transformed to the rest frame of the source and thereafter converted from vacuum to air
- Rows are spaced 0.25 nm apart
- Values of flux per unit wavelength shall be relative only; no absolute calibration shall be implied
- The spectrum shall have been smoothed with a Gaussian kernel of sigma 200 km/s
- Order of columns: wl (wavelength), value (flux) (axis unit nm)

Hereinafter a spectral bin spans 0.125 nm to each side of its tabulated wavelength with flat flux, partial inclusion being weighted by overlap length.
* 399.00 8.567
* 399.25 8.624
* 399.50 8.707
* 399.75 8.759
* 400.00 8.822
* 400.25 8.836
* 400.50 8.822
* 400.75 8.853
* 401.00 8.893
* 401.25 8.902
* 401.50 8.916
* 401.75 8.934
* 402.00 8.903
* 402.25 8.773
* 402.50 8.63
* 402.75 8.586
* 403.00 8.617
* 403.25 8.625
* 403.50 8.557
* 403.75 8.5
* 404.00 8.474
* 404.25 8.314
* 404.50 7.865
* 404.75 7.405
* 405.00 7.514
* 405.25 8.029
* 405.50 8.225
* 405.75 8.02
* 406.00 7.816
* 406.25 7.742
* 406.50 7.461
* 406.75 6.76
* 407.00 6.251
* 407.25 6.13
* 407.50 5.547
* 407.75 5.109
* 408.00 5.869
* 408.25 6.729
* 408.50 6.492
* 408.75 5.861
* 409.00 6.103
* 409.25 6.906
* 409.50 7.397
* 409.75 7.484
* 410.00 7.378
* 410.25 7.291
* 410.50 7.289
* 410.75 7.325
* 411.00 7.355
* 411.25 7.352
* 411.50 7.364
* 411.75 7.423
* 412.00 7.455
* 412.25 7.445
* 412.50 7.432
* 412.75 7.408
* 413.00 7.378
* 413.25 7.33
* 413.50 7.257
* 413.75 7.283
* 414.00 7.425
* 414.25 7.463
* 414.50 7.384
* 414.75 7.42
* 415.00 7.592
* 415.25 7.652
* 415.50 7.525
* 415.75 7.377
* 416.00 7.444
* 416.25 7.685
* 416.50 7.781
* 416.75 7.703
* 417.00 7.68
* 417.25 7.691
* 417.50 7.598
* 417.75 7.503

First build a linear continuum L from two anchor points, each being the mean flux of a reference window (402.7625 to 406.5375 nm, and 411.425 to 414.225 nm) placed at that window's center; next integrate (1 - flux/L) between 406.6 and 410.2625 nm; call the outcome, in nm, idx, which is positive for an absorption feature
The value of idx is 0.612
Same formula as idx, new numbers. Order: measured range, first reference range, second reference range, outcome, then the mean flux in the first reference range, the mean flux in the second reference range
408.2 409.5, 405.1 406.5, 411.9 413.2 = 0.20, 7.91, 7.42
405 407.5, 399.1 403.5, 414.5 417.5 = 0.32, 8.77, 7.59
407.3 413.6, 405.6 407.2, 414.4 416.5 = 0.39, 7.3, 7.53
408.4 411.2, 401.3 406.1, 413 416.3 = 0.30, 8.36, 7.44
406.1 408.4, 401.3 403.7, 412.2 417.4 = 0.51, 8.73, 7.49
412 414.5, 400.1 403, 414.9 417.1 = 0.14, 8.81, 7.6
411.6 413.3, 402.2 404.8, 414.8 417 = 0.09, 8.41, 7.59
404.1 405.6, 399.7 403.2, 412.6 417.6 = 0.10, 8.8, 7.5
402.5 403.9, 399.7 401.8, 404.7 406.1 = -0.04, 8.86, 7.86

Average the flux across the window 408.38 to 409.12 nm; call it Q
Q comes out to 6.15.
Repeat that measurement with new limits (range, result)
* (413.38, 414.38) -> 7.36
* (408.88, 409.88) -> 6.98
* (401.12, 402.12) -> 8.91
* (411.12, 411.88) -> 7.38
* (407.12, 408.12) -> 5.67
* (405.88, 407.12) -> 7.21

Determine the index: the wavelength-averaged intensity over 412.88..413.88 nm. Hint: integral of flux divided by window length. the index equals 7.31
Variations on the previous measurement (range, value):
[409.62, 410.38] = 7.38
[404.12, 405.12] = 7.78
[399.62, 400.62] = 8.81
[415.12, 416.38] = 7.54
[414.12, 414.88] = 7.42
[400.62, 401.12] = 8.87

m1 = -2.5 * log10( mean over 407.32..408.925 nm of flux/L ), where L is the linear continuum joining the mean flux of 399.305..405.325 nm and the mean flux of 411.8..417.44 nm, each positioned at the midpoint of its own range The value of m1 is 0.33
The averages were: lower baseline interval 8.56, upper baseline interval 7.49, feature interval 5.95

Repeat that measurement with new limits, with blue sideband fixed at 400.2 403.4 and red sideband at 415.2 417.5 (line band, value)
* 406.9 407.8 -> 0.39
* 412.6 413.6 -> 0.08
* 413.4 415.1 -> 0.05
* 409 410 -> 0.15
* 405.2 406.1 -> 0.06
